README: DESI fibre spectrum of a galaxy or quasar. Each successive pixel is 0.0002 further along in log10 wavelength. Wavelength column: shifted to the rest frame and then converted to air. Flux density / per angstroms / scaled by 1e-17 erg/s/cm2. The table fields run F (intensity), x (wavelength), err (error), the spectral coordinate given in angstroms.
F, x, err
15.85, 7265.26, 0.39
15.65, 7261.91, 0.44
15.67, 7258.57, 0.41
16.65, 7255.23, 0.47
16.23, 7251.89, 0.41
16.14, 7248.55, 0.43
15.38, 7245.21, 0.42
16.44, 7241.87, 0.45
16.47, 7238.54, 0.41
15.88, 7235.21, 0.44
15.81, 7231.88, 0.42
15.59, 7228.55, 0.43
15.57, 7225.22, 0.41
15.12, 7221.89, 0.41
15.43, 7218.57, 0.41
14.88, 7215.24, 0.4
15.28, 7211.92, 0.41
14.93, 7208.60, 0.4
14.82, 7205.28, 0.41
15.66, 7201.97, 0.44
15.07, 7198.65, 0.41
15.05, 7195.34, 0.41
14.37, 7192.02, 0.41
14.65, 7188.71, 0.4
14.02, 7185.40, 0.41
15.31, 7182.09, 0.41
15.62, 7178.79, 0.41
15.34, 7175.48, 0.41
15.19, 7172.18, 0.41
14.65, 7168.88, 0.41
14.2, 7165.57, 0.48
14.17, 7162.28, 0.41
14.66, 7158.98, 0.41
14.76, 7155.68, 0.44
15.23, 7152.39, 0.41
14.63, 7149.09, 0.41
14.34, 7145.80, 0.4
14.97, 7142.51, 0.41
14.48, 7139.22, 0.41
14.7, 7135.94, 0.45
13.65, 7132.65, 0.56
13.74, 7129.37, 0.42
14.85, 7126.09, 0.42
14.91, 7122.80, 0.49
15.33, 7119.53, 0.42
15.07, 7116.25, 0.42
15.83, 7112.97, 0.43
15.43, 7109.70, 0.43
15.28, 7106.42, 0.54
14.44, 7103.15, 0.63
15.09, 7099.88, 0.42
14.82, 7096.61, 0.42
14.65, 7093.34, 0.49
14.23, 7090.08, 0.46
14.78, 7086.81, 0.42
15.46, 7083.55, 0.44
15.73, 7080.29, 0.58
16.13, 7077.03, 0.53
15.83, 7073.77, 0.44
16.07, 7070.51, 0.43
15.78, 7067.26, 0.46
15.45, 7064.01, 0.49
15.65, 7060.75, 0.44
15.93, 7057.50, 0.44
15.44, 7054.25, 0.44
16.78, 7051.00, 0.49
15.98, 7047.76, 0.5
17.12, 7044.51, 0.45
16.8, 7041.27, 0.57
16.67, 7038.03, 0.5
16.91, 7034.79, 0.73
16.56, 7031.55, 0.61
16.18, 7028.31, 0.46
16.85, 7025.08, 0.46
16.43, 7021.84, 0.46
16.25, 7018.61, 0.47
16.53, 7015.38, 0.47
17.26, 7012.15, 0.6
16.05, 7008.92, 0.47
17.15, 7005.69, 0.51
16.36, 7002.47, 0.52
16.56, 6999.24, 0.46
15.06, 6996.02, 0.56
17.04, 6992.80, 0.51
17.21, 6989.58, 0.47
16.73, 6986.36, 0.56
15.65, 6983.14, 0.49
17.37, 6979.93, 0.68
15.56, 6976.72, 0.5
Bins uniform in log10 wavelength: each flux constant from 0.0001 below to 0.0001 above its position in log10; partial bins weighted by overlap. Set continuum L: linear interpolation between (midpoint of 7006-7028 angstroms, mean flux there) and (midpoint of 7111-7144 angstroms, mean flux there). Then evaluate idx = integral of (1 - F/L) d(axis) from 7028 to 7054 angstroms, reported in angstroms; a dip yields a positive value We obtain -0.7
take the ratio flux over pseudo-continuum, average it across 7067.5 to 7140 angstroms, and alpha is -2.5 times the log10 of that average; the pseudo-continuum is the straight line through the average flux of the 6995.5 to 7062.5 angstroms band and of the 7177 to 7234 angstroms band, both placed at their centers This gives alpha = 0.06 mag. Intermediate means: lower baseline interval 16.4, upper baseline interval 15.1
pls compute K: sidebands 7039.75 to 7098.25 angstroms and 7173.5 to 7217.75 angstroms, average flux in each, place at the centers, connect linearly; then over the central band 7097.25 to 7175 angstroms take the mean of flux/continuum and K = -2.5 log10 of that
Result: 0.04 mag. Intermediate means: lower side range 15.7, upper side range 15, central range 14.8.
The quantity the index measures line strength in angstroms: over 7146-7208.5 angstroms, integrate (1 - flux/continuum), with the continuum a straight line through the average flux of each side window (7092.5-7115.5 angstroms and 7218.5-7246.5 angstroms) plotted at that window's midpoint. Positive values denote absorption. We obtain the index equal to 2.5 angstroms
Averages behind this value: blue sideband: 15.1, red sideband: 15.8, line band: 14.8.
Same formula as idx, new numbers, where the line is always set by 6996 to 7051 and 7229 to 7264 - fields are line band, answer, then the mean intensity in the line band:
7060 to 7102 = 2.8 angstroms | 15.3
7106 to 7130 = 1.8 angstroms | 15.1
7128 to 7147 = 2.3 angstroms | 14.3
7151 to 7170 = 1.9 angstroms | 14.6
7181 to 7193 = 1.2 angstroms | 14.6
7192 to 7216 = 1.6 angstroms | 15.1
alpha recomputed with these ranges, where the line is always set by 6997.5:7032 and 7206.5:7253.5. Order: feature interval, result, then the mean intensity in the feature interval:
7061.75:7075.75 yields 0.04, 15.8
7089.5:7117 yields 0.08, 15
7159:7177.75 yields 0.08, 14.7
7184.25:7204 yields 0.07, 14.8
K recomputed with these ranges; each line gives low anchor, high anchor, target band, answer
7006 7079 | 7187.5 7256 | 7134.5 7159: 0.08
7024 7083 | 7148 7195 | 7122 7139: 0.07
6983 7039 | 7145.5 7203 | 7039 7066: 0.00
